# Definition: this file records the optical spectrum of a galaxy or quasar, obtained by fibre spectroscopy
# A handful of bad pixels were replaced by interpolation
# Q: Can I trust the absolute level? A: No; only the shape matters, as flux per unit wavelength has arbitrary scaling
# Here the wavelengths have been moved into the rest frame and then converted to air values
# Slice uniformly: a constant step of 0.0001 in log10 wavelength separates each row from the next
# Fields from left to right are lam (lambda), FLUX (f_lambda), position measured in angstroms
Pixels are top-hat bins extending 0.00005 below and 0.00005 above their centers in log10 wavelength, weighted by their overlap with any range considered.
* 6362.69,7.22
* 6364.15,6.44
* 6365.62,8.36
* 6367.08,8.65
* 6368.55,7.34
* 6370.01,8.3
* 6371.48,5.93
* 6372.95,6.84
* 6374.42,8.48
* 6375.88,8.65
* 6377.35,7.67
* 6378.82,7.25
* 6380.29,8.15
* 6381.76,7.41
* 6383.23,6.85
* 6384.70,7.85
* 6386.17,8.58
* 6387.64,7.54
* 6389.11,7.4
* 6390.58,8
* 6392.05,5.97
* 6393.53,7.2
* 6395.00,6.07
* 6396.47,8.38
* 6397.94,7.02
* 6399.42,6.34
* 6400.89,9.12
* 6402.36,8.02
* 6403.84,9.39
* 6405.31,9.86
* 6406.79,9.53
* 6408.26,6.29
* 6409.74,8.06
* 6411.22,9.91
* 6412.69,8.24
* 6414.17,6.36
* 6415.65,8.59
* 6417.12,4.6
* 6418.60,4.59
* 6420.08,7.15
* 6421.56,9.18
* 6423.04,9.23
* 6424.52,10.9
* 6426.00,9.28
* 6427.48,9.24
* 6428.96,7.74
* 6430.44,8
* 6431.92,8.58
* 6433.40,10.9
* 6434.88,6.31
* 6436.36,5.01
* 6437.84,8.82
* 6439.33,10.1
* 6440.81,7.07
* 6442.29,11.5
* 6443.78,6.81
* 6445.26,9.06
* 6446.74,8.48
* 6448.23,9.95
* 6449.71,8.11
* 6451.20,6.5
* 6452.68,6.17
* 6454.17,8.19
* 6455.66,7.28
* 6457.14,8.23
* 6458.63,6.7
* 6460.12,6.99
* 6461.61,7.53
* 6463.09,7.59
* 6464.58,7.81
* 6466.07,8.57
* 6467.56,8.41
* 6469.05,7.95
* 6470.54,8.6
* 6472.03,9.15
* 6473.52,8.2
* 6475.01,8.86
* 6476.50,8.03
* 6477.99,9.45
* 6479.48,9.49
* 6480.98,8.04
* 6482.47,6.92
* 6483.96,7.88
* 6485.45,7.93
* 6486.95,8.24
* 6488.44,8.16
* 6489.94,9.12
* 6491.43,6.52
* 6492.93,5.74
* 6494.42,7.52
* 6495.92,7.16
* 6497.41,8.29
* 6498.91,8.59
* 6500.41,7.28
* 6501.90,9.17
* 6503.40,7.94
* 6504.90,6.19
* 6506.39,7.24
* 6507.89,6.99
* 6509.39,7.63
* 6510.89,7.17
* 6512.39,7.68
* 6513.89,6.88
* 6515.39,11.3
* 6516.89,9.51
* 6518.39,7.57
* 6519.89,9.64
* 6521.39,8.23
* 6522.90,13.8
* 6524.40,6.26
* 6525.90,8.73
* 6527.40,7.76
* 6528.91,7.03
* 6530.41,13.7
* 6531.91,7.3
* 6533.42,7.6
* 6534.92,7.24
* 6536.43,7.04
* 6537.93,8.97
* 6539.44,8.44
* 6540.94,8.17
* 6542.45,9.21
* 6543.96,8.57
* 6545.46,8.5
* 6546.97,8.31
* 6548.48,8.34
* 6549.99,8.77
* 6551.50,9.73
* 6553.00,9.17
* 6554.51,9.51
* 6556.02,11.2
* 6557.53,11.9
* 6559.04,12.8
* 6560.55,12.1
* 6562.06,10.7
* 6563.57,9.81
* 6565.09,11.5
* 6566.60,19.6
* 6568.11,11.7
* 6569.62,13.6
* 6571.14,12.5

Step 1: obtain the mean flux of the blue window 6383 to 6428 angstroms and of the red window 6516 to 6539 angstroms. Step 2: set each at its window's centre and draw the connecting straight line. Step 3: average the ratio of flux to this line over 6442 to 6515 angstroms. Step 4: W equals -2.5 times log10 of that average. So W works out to 0.06 mag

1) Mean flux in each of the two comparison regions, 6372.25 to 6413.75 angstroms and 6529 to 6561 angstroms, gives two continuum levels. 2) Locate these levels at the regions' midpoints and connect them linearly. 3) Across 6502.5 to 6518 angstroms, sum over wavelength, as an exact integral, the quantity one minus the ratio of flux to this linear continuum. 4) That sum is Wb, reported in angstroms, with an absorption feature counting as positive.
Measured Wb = 1.9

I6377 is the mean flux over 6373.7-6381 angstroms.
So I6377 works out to 8.04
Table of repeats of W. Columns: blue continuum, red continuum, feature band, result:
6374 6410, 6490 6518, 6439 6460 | -0.04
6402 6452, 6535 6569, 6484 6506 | 0.20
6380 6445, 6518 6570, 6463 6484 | 0.06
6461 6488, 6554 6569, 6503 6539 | 0.24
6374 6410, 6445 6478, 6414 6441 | -0.02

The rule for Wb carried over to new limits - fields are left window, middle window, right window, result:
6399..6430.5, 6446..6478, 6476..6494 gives 0.1 angstroms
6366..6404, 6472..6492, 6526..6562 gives 0.7 angstroms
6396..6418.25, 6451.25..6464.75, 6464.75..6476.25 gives 1.7 angstroms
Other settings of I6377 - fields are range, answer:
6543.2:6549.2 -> 8.43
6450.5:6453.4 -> 6.35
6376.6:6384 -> 7.46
